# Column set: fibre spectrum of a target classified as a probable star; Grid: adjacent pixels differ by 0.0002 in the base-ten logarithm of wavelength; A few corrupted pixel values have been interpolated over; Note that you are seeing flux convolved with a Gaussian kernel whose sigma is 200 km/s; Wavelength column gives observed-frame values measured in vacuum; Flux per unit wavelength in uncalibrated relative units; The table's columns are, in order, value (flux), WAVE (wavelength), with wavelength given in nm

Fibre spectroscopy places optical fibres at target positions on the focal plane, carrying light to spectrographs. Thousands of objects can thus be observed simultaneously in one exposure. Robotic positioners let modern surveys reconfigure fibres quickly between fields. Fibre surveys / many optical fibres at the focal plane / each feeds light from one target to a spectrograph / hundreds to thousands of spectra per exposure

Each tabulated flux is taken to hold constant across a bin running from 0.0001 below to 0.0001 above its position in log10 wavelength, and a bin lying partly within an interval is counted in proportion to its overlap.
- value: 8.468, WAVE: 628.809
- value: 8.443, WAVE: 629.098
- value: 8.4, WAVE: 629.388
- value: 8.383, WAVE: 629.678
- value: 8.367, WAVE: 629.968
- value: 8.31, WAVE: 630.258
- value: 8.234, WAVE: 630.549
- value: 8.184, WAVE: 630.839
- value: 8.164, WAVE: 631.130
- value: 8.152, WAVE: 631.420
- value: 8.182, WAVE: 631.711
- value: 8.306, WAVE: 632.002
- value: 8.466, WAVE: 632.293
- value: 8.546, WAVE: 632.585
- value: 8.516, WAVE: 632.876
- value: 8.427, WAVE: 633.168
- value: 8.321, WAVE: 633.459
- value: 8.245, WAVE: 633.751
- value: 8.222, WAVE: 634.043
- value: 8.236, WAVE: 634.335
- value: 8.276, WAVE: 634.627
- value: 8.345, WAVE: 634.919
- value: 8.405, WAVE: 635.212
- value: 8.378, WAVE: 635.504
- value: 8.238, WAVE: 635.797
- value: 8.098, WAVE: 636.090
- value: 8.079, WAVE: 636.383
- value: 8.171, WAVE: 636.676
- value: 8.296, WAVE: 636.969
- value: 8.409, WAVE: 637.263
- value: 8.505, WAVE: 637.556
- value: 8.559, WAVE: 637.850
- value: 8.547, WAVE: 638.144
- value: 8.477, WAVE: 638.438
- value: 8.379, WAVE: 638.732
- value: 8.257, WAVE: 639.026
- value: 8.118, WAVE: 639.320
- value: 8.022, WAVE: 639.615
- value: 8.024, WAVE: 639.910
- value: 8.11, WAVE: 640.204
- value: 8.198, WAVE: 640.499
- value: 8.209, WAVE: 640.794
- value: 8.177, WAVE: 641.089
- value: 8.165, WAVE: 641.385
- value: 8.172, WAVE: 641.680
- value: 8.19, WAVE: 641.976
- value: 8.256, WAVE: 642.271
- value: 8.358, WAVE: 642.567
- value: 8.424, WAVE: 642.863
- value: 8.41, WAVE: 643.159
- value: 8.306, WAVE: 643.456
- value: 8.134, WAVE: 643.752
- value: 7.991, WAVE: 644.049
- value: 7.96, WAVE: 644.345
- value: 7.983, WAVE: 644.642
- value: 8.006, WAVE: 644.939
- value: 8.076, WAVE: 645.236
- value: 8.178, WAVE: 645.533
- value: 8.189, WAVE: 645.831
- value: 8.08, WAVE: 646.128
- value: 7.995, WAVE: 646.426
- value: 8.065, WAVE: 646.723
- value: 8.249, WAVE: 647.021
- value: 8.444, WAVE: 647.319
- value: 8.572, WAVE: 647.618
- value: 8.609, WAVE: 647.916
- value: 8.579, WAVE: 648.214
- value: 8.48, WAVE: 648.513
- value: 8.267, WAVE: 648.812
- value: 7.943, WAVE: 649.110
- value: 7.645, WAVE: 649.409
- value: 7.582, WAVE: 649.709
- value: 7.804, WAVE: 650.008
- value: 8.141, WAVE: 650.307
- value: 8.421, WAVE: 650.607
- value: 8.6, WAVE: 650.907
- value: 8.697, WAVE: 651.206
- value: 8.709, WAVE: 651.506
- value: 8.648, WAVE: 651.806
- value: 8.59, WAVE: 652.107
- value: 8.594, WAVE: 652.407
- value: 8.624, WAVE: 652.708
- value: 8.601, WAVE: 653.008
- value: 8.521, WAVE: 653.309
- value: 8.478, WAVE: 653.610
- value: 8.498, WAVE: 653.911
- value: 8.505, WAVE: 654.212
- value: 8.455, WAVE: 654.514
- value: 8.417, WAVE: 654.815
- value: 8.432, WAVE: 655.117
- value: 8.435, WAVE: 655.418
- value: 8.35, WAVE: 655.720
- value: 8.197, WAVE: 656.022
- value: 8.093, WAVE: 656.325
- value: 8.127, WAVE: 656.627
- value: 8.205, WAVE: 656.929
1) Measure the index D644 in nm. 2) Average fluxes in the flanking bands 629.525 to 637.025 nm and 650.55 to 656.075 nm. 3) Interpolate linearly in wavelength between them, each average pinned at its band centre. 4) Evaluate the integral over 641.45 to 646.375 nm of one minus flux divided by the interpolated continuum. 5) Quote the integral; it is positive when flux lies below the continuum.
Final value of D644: 0.145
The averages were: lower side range 8.29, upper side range 8.52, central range 8.17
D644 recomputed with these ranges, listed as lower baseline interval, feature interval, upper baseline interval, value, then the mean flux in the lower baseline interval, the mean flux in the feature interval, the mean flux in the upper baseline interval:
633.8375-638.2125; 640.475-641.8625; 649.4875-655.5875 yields 0.03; 8.31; 8.18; 8.43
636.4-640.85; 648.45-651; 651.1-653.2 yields 0.15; 8.28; 8.07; 8.63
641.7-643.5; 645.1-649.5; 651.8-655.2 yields 0.09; 8.31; 8.23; 8.53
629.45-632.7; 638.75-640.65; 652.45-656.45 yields 0.05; 8.3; 8.14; 8.44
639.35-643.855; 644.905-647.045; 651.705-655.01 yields 0.06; 8.21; 8.1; 8.53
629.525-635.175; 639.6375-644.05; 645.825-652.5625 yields 0.05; 8.31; 8.21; 8.3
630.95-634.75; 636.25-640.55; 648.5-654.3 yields 0.02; 8.31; 8.28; 8.36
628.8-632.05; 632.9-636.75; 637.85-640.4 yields 0.00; 8.29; 8.27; 8.26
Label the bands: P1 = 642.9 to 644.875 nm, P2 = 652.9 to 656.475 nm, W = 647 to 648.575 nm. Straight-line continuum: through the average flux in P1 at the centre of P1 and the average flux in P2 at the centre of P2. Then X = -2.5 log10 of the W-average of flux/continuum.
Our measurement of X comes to -0.03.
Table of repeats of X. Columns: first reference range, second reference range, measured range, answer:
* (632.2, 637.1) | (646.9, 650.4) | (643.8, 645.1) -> 0.03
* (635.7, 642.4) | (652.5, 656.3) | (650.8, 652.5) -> -0.03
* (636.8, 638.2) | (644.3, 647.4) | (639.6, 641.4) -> 0.03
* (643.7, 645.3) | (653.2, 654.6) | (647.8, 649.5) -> -0.01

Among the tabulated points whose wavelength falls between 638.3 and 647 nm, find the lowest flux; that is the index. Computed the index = 7.96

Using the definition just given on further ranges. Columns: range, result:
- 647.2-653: 7.582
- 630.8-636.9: 8.079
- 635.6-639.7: 8.022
